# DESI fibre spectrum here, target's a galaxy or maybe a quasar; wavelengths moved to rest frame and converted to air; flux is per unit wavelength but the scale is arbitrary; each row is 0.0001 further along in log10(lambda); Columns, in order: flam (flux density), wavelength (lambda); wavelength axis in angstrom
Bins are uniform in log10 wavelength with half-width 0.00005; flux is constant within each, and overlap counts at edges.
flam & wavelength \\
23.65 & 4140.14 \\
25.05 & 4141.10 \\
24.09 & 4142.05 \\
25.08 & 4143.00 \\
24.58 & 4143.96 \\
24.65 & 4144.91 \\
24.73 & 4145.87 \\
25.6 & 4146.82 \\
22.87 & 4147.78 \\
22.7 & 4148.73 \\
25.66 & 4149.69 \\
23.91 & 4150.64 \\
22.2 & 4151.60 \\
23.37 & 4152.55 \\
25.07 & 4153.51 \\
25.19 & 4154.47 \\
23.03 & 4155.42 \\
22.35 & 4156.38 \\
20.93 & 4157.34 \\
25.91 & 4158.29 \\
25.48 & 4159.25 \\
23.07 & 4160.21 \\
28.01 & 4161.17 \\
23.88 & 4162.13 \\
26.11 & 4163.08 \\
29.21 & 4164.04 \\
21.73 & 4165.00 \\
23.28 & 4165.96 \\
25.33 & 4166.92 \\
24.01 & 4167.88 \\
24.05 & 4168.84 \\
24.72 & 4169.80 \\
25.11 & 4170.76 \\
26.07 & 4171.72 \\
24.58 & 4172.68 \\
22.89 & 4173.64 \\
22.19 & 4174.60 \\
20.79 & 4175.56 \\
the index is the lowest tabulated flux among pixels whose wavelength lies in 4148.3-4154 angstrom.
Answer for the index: 22.2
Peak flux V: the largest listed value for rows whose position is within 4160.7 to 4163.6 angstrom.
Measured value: 28.01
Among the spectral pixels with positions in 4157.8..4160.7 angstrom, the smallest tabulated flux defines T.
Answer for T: 23.07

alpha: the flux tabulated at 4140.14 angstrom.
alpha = 23.65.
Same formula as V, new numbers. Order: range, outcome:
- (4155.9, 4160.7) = 25.91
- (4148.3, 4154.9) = 25.66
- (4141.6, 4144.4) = 25.08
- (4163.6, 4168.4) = 29.21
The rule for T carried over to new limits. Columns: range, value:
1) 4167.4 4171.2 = 24.01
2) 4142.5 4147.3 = 24.58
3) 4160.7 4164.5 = 23.88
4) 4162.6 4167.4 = 21.73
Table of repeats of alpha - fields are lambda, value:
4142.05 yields 24.09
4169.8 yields 24.72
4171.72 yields 26.07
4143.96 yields 24.58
